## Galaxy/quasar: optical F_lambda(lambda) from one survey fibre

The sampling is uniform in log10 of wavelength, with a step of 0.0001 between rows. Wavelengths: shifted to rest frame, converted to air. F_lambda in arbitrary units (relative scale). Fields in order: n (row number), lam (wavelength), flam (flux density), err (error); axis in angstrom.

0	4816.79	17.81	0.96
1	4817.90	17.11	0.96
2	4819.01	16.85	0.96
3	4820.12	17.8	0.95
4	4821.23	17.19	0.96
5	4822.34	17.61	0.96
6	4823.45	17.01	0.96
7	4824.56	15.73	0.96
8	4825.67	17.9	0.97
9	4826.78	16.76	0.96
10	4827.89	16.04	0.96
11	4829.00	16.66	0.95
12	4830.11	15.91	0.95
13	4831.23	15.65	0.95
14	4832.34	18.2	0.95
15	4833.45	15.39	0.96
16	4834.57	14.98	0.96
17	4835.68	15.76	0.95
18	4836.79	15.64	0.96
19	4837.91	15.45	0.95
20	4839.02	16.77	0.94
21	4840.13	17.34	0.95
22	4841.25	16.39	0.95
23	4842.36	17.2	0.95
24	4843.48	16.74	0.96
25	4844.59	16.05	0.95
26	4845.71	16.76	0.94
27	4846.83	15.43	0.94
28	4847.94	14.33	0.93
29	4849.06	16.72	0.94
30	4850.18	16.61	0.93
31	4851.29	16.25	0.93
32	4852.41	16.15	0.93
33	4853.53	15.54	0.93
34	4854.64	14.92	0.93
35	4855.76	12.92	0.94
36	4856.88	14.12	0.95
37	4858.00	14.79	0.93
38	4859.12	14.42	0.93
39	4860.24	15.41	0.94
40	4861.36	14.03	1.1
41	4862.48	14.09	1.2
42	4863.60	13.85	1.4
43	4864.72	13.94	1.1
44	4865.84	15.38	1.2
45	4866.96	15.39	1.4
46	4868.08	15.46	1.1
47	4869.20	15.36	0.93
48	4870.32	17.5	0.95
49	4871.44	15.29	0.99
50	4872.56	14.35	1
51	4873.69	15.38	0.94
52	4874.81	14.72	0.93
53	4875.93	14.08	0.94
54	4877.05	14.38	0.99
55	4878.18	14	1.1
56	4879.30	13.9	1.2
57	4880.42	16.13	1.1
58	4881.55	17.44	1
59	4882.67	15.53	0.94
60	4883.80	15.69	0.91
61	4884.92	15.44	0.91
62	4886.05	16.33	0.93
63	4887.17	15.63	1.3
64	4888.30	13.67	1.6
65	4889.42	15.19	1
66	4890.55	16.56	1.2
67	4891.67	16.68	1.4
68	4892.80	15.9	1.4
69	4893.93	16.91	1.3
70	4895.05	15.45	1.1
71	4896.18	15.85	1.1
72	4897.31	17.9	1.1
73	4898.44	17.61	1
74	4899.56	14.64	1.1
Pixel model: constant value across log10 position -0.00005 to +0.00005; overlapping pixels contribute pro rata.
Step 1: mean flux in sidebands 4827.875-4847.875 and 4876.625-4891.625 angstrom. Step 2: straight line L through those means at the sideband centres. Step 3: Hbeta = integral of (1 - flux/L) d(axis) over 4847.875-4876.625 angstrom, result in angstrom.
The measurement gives 1.4 angstrom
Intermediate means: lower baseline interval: 16.2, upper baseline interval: 15.4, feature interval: 15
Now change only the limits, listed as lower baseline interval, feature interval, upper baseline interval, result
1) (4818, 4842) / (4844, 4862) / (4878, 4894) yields 1.0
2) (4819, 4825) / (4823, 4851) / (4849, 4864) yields -0.3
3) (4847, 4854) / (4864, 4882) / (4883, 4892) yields 0.7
